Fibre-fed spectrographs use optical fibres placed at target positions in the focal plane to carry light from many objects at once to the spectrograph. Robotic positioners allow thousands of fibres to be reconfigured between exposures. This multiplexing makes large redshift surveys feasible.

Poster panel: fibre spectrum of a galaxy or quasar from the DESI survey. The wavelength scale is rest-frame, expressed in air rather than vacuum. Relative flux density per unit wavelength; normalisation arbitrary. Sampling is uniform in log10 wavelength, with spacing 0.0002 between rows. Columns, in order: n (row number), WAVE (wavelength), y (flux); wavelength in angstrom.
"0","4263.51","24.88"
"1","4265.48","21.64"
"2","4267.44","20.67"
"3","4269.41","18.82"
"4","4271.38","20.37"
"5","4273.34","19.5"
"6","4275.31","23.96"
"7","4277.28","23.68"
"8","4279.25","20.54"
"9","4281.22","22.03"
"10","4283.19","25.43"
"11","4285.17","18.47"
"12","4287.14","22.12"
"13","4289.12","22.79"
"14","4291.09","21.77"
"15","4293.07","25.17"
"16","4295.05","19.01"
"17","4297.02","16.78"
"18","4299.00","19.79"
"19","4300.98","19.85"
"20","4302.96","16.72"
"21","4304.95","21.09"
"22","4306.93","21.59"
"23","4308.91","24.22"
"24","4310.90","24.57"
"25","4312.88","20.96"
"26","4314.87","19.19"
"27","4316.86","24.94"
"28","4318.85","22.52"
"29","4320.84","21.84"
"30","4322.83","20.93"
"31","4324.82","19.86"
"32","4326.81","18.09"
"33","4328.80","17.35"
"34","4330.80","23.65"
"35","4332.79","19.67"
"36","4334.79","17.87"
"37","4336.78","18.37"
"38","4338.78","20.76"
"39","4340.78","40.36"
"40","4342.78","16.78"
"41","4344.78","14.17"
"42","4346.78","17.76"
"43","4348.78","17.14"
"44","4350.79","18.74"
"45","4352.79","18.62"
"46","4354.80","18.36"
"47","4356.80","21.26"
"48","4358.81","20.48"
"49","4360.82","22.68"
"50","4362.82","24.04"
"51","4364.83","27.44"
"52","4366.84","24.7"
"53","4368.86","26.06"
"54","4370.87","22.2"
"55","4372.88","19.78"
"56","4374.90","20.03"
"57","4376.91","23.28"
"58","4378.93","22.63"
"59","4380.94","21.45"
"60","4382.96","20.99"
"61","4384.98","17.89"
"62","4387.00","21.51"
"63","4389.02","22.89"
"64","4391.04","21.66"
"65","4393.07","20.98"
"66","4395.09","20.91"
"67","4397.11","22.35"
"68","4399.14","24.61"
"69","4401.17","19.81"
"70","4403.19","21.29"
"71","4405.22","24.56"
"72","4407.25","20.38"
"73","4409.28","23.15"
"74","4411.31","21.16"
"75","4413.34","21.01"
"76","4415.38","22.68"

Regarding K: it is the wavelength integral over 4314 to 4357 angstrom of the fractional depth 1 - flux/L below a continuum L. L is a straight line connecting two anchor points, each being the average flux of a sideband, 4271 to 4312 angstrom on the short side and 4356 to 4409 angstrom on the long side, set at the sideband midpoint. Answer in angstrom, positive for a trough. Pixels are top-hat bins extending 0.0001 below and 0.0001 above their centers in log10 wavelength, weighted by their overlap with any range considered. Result 2.8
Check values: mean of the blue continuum 21.4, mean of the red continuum 22.2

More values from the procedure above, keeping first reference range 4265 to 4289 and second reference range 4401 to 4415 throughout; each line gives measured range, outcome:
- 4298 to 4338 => 1.71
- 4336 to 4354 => 1.11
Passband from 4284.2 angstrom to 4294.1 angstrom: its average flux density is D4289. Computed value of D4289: 22.1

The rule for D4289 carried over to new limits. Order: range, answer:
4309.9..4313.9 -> 22.7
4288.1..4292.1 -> 22.3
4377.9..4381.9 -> 22.1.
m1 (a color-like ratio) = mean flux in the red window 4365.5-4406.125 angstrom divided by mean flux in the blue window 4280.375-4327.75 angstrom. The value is 1.04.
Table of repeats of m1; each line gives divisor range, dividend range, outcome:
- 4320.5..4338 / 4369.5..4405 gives 1.10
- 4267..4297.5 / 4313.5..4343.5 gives 1.01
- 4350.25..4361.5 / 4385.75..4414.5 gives 1.09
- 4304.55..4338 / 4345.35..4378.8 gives 1.02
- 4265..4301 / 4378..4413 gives 1.02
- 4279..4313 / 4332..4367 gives 0.99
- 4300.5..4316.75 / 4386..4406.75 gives 1.04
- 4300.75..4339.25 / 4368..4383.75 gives 1.06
